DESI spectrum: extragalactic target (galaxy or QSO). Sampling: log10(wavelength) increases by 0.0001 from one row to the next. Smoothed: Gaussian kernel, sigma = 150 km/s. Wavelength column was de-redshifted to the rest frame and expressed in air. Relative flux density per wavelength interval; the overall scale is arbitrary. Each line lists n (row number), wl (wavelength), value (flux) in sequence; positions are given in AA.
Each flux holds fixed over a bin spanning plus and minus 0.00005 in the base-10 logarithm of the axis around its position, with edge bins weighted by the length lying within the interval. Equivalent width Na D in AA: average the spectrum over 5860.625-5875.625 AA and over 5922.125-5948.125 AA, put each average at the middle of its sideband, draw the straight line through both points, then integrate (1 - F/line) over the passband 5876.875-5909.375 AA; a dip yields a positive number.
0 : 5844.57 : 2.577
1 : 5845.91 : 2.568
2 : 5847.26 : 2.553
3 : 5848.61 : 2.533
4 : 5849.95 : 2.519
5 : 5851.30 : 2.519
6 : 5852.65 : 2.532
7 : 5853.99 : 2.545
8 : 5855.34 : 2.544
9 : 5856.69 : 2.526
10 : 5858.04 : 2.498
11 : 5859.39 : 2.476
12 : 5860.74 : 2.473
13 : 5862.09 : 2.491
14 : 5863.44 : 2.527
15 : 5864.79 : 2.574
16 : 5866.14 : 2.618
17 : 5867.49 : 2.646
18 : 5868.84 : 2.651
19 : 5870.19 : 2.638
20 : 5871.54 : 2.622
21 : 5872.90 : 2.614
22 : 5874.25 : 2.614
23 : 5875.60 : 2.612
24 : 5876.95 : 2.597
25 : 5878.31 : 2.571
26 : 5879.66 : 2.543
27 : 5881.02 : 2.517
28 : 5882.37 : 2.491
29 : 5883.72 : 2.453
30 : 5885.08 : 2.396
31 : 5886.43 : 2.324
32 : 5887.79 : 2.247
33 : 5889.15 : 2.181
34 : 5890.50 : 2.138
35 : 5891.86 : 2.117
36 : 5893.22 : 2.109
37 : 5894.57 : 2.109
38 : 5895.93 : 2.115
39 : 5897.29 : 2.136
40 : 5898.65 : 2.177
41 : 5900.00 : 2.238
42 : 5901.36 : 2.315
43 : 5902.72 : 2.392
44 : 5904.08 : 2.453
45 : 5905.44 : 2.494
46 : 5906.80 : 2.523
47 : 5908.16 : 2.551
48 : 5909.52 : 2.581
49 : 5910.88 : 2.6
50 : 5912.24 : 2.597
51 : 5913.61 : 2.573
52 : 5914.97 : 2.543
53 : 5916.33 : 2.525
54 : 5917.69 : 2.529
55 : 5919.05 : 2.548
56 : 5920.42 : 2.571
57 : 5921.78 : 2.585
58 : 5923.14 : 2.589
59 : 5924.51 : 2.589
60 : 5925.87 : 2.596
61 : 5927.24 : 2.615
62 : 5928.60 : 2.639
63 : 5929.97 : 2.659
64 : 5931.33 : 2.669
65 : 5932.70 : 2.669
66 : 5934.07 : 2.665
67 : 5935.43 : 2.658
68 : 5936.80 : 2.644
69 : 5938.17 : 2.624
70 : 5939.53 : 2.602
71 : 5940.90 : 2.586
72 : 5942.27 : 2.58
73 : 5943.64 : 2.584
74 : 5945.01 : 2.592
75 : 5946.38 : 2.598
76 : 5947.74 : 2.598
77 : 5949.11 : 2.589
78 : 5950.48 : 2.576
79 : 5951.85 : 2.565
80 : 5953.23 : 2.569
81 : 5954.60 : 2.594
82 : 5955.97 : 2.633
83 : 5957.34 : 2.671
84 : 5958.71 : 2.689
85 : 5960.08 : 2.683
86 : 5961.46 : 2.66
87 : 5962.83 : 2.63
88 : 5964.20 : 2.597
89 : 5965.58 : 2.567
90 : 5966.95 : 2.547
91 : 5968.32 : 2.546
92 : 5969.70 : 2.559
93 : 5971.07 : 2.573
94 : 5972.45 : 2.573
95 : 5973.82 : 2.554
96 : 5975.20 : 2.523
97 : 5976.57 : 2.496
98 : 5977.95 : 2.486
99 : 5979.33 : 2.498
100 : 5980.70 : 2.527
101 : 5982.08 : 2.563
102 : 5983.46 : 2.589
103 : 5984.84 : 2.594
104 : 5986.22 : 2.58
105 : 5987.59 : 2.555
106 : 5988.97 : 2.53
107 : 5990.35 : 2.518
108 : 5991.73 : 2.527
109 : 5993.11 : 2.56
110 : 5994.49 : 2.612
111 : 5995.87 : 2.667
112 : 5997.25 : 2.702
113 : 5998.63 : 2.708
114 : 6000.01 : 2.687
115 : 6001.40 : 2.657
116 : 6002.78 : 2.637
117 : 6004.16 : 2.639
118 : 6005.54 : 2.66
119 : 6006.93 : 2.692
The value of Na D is 3.3 AA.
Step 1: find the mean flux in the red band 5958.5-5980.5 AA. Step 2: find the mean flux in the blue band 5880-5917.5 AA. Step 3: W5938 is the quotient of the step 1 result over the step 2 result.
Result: 1.08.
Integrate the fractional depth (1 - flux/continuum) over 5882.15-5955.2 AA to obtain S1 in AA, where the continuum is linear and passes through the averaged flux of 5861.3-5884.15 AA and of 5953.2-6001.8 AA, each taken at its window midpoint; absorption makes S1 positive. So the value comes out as 2.7 AA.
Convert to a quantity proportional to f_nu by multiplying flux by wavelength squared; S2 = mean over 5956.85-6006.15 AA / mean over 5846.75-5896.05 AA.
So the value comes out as 1.1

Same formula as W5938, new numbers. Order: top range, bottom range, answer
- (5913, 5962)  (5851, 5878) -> 1.02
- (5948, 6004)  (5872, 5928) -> 1.06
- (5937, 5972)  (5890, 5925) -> 1.08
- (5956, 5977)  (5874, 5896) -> 1.10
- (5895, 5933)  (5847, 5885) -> 0.98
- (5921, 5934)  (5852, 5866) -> 1.04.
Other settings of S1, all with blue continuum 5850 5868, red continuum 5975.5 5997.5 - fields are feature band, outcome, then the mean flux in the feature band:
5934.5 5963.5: -0.7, 2.62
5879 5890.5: 0.7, 2.38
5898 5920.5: 0.6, 2.48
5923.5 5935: -0.4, 2.64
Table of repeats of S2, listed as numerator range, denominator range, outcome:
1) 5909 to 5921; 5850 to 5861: 1.04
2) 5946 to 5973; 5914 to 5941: 1.01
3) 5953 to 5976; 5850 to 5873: 1.05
